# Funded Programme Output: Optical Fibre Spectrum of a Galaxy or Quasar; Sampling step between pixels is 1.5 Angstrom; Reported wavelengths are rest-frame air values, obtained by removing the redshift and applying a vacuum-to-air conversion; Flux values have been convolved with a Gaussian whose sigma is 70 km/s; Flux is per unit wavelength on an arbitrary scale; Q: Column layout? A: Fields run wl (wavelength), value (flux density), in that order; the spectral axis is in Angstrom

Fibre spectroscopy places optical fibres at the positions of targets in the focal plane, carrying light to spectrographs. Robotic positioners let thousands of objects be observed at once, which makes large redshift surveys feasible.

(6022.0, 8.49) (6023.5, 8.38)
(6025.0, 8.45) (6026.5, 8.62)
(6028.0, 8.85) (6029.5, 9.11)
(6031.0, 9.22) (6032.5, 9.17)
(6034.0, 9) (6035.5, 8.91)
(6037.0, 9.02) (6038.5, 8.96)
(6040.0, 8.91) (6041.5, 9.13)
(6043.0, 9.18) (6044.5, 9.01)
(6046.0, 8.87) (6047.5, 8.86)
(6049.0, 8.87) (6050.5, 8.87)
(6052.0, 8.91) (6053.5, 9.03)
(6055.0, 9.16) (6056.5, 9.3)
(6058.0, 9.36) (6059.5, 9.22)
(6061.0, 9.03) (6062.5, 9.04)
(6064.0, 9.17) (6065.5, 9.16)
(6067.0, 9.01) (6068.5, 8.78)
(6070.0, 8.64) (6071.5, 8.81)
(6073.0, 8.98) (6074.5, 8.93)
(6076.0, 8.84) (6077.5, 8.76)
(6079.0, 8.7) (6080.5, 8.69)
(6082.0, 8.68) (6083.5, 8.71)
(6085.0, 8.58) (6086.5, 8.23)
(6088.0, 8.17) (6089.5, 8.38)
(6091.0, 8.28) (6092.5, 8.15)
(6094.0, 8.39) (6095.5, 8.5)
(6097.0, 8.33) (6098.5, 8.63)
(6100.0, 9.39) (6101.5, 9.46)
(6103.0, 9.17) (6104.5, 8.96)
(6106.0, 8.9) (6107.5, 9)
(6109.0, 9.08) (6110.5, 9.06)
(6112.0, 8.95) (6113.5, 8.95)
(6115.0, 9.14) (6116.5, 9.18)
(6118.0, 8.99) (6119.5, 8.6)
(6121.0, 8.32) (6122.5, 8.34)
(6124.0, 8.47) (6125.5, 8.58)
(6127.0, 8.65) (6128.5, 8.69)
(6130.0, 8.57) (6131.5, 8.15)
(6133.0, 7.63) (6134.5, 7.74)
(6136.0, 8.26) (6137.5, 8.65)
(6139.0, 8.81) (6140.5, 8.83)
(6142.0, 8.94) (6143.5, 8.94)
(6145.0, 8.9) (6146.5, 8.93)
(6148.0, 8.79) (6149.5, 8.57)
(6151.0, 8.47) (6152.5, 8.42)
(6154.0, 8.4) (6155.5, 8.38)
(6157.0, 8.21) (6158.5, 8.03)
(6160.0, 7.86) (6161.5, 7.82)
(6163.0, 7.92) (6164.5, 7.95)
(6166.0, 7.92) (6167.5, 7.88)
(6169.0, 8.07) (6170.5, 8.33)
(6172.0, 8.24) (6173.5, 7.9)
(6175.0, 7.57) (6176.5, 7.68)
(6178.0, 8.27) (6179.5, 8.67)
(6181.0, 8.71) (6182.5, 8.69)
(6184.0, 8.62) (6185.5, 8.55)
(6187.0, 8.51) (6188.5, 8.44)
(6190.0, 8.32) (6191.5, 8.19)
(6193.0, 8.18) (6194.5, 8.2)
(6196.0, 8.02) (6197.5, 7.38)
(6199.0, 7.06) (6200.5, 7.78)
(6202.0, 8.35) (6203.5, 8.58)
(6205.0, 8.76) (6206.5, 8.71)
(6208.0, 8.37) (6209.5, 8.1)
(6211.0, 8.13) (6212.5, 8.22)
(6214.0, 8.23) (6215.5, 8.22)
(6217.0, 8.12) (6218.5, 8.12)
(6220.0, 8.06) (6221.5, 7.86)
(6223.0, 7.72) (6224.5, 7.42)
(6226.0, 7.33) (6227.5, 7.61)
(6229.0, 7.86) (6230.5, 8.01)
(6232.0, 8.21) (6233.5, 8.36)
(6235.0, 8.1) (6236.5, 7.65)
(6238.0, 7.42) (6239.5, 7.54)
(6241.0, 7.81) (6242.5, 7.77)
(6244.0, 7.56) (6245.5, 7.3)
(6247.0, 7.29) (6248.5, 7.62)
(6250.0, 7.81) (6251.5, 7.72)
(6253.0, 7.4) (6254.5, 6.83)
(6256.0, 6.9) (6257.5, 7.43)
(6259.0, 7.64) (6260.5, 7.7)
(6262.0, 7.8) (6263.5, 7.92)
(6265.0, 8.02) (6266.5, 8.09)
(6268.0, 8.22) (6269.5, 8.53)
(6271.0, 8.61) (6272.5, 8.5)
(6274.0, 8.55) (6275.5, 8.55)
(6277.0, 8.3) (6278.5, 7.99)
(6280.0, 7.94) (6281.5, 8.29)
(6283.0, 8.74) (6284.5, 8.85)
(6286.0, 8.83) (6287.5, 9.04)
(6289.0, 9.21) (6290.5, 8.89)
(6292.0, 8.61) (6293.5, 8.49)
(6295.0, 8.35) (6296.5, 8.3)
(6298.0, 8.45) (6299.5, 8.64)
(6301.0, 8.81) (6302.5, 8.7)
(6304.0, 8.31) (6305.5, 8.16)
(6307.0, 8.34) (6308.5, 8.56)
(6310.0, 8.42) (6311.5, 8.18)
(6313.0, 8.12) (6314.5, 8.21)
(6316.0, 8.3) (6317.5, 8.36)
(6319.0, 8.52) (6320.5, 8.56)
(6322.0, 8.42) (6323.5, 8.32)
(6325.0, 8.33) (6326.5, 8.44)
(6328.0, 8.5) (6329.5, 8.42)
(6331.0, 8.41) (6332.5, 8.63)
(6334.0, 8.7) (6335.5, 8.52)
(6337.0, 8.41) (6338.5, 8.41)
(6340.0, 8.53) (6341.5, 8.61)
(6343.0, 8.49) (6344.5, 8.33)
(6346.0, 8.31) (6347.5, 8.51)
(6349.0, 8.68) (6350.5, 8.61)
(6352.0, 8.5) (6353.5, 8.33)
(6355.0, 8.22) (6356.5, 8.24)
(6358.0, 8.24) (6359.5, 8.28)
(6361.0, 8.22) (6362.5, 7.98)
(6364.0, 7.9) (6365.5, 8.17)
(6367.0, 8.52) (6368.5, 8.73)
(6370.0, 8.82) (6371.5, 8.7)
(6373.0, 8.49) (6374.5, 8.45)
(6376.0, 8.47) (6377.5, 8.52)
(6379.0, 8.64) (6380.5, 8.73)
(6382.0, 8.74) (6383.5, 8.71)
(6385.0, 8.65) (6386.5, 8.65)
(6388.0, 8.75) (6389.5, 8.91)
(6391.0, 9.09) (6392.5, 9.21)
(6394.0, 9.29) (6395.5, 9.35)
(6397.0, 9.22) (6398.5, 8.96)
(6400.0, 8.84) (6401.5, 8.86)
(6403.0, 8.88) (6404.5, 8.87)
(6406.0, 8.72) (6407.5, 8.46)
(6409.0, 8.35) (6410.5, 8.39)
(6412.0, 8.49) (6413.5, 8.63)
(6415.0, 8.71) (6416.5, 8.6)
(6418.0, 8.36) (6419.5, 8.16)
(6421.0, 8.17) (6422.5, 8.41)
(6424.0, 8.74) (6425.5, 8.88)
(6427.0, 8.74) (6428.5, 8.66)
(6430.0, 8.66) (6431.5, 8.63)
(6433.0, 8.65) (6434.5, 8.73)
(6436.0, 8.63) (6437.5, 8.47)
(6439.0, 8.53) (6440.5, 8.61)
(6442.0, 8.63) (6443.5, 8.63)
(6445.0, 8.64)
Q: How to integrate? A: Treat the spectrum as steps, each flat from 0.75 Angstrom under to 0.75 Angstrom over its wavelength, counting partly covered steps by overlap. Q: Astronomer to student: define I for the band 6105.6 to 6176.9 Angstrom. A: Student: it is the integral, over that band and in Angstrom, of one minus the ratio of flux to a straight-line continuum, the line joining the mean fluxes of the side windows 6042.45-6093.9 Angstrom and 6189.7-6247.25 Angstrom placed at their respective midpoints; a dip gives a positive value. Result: -0.4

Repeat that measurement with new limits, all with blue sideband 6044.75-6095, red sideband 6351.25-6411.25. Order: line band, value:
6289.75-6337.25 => 1.18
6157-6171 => 1.23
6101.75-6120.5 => -0.47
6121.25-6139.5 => 0.83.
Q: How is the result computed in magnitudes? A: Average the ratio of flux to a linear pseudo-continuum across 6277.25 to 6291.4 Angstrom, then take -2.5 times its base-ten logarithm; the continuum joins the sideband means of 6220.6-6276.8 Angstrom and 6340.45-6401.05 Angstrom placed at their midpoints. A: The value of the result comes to -0.08 mag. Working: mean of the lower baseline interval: 7.81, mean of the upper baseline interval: 8.6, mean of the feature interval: 8.63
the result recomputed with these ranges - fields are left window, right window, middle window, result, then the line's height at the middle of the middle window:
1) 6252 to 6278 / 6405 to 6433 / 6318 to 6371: -0.02 mag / 8.25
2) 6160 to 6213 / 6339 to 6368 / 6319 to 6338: -0.02 mag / 8.33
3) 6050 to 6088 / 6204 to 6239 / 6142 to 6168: 0.01 mag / 8.4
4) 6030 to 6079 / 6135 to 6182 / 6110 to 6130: -0.02 mag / 8.58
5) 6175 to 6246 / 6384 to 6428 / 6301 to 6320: 0.00 mag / 8.4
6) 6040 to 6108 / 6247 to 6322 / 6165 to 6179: 0.07 mag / 8.57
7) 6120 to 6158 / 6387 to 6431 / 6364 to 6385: 0.02 mag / 8.71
